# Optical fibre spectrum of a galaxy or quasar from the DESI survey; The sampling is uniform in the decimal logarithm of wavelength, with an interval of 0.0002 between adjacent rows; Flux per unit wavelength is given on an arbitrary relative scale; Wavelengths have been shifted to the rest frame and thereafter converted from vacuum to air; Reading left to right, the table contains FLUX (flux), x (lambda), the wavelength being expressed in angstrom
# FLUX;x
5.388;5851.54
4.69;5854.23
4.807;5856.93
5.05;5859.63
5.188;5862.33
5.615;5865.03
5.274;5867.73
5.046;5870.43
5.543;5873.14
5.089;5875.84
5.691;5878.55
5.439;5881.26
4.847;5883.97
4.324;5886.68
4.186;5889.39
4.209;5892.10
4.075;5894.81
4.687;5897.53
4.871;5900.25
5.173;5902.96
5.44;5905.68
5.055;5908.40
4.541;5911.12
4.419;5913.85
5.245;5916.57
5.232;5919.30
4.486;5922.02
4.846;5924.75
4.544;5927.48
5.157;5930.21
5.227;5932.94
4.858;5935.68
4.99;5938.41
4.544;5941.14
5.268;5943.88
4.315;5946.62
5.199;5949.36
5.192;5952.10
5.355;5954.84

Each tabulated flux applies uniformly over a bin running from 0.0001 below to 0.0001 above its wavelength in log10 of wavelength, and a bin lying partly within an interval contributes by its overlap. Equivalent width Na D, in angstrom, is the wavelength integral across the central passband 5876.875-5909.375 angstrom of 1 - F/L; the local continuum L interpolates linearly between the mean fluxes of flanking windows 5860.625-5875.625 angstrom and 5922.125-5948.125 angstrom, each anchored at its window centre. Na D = 1.9 angstrom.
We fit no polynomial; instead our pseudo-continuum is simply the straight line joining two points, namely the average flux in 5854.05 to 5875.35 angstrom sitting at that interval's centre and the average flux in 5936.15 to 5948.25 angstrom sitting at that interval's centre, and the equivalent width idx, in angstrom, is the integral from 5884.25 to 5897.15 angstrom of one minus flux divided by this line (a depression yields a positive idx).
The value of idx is 1.9 angstrom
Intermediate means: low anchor 5.17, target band 4.29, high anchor 4.8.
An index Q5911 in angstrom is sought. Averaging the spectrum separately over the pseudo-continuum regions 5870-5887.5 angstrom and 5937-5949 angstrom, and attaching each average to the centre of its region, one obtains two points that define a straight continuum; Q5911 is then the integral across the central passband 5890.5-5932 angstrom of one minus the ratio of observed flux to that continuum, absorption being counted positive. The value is 1.6 angstrom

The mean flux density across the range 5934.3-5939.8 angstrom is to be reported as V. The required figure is 4.92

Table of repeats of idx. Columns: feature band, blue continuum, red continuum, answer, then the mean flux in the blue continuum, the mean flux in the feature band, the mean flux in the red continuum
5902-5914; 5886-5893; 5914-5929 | -1.0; 4.24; 4.97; 4.84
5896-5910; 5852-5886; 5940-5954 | 0.1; 5.18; 5.03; 4.93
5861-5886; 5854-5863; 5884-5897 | -3.5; 4.94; 5.28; 4.3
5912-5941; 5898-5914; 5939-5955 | 0.4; 4.94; 4.88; 4.95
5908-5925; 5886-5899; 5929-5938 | -0.3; 4.3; 4.82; 5.07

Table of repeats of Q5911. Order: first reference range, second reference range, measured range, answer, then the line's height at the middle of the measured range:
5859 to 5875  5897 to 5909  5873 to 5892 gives 1.0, 5.2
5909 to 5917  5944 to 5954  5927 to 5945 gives -0.3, 4.88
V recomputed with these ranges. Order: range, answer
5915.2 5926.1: 4.95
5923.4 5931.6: 4.85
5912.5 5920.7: 4.97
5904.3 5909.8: 5.24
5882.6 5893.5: 4.39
